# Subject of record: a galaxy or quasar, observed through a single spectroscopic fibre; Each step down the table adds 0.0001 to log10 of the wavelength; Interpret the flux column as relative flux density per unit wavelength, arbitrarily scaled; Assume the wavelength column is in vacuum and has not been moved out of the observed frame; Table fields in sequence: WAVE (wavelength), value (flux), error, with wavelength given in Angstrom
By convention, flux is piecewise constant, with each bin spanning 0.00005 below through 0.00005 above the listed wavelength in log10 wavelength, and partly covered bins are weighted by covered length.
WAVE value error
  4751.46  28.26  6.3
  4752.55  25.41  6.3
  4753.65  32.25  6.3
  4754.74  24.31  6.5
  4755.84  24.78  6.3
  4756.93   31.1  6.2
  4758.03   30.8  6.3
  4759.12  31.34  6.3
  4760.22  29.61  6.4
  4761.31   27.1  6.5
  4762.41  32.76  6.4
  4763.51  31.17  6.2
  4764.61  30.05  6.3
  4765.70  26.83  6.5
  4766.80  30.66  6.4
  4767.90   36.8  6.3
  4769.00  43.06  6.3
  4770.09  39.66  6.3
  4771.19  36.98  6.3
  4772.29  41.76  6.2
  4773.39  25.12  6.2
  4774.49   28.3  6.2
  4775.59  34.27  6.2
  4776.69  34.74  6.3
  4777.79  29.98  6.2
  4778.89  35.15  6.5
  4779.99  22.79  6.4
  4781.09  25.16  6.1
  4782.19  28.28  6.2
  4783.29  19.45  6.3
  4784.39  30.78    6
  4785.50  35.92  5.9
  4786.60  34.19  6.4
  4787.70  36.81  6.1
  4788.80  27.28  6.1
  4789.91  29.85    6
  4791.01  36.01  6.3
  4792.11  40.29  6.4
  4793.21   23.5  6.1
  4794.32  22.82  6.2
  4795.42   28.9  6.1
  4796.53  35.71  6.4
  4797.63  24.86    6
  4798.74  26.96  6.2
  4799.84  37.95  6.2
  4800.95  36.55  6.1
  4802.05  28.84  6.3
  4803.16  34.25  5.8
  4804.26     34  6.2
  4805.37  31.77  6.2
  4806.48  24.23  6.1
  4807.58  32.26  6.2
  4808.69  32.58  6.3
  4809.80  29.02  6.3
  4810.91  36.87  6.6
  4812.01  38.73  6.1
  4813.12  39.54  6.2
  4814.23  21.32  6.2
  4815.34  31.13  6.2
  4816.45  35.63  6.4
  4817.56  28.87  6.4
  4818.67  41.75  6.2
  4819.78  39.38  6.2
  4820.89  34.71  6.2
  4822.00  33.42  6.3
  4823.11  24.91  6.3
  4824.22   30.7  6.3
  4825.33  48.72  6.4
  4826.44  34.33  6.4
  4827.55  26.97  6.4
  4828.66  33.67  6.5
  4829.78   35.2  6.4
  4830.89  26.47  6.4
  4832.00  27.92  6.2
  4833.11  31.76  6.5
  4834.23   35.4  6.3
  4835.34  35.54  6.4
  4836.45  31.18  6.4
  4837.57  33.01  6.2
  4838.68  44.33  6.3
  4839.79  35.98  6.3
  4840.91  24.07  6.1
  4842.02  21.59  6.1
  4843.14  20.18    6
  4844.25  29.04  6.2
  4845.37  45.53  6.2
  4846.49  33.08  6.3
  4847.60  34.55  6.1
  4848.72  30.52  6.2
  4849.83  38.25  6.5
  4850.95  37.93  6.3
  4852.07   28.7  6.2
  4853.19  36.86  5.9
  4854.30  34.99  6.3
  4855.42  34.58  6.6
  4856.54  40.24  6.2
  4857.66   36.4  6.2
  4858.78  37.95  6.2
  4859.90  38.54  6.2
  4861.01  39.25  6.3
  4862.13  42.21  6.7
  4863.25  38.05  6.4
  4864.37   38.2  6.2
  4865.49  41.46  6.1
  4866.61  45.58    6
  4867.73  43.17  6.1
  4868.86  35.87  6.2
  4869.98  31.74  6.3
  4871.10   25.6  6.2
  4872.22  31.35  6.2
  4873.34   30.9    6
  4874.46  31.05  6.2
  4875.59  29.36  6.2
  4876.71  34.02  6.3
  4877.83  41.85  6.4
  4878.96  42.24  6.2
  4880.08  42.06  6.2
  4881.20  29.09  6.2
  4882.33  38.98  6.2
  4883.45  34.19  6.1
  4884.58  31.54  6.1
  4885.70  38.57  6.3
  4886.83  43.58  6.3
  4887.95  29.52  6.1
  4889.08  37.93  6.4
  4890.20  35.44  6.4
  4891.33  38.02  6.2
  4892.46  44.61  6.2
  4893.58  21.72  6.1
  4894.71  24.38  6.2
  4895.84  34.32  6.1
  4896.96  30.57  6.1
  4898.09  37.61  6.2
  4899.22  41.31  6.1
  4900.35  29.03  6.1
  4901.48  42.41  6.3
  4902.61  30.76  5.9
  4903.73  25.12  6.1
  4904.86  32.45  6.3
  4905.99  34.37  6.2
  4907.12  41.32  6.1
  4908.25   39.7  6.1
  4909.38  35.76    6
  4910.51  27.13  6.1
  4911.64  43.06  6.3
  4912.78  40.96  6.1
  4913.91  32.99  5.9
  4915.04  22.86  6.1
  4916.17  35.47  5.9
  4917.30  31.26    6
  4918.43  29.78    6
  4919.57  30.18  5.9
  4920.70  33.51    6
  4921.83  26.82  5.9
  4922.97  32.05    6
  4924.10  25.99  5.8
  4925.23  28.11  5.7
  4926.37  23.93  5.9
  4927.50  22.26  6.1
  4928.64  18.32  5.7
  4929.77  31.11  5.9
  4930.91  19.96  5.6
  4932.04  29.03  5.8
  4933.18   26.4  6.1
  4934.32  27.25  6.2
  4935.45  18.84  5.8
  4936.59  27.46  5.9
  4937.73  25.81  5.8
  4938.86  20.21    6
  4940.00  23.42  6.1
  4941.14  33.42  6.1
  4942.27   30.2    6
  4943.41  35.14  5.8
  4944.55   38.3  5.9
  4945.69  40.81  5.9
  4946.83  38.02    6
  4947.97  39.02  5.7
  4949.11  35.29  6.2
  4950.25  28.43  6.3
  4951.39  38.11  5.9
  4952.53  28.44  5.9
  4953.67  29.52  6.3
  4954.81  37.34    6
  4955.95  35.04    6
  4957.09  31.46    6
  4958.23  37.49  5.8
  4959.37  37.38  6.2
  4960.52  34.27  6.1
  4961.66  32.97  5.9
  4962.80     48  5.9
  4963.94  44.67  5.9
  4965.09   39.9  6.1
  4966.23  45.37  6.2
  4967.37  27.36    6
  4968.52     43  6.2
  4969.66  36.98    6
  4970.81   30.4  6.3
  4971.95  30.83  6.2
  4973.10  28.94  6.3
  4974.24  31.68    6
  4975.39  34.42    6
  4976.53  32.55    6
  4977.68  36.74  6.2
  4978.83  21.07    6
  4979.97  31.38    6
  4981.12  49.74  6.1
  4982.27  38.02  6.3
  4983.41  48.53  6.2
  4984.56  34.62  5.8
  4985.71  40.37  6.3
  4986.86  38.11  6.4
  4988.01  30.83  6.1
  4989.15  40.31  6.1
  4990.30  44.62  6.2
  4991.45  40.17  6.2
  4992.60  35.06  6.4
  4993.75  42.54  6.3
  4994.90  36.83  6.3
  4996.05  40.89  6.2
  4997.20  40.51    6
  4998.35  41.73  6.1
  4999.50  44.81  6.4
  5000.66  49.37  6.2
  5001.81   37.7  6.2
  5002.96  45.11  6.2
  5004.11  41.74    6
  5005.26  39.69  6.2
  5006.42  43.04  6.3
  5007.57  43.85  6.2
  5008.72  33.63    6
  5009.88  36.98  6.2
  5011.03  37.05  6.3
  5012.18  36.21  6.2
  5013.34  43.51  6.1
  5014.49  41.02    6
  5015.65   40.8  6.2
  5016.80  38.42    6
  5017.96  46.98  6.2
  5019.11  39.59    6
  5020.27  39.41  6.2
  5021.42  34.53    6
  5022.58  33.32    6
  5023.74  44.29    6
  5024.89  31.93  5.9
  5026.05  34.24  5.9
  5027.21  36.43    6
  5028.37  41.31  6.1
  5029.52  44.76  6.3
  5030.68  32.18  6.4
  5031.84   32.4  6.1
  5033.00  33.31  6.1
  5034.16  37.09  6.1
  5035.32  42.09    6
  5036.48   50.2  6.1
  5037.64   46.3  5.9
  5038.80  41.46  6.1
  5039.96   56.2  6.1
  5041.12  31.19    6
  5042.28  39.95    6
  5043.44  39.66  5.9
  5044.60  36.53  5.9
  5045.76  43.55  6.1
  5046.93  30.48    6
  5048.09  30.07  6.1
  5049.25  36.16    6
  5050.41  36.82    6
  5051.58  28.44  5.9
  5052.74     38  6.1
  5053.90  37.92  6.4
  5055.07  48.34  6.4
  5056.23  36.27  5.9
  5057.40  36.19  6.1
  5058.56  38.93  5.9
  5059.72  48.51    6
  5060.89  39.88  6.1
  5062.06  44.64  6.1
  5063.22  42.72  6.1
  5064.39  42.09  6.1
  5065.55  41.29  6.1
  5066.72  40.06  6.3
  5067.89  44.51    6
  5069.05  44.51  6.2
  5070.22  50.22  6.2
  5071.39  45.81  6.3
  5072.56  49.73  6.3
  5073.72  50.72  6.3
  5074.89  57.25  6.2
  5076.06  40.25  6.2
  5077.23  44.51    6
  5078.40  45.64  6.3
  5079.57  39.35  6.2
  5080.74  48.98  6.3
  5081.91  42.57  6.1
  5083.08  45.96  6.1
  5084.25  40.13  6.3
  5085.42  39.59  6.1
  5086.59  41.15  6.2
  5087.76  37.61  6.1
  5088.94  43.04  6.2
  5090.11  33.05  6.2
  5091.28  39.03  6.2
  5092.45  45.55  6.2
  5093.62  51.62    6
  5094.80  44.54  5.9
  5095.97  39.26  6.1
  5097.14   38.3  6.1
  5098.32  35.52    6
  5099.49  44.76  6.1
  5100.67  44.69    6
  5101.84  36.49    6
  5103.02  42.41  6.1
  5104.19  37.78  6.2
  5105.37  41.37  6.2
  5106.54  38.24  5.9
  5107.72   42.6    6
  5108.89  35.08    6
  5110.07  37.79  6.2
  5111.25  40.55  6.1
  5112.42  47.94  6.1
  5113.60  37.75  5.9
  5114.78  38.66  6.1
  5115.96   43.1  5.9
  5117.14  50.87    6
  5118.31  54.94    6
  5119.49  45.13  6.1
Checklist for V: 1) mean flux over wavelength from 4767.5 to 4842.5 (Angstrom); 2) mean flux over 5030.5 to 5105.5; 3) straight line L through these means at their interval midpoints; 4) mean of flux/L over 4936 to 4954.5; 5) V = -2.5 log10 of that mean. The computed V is 0.16 mag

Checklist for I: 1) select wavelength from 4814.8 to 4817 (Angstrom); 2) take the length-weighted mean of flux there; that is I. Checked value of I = 33.4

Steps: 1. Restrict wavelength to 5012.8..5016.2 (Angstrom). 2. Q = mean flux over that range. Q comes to 41.8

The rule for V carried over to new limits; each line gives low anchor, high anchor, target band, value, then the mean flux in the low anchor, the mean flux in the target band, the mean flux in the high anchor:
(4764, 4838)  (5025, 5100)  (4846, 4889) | -0.050 mag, 32.3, 36.1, 41.2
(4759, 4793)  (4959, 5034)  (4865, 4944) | 0.105 mag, 31.9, 32.3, 38.3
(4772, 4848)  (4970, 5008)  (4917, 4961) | 0.207 mag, 31.9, 30.2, 38.3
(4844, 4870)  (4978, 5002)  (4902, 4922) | 0.155 mag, 37.4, 33.1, 39.4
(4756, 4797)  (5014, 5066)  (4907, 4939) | 0.220 mag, 31.4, 29.2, 39.2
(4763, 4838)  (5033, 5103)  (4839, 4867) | -0.039 mag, 32.2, 35.4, 41.7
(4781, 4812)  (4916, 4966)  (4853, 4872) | -0.200 mag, 31.1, 37.6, 31.4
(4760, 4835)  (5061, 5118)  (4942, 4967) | 0.036 mag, 32.1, 36.6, 42.7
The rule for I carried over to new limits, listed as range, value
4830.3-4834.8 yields 30.5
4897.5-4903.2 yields 36.1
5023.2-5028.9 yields 37.6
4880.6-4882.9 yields 34.2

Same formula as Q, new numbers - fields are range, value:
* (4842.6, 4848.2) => 32.5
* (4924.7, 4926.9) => 26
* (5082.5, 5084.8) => 43.1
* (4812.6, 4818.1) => 31.2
